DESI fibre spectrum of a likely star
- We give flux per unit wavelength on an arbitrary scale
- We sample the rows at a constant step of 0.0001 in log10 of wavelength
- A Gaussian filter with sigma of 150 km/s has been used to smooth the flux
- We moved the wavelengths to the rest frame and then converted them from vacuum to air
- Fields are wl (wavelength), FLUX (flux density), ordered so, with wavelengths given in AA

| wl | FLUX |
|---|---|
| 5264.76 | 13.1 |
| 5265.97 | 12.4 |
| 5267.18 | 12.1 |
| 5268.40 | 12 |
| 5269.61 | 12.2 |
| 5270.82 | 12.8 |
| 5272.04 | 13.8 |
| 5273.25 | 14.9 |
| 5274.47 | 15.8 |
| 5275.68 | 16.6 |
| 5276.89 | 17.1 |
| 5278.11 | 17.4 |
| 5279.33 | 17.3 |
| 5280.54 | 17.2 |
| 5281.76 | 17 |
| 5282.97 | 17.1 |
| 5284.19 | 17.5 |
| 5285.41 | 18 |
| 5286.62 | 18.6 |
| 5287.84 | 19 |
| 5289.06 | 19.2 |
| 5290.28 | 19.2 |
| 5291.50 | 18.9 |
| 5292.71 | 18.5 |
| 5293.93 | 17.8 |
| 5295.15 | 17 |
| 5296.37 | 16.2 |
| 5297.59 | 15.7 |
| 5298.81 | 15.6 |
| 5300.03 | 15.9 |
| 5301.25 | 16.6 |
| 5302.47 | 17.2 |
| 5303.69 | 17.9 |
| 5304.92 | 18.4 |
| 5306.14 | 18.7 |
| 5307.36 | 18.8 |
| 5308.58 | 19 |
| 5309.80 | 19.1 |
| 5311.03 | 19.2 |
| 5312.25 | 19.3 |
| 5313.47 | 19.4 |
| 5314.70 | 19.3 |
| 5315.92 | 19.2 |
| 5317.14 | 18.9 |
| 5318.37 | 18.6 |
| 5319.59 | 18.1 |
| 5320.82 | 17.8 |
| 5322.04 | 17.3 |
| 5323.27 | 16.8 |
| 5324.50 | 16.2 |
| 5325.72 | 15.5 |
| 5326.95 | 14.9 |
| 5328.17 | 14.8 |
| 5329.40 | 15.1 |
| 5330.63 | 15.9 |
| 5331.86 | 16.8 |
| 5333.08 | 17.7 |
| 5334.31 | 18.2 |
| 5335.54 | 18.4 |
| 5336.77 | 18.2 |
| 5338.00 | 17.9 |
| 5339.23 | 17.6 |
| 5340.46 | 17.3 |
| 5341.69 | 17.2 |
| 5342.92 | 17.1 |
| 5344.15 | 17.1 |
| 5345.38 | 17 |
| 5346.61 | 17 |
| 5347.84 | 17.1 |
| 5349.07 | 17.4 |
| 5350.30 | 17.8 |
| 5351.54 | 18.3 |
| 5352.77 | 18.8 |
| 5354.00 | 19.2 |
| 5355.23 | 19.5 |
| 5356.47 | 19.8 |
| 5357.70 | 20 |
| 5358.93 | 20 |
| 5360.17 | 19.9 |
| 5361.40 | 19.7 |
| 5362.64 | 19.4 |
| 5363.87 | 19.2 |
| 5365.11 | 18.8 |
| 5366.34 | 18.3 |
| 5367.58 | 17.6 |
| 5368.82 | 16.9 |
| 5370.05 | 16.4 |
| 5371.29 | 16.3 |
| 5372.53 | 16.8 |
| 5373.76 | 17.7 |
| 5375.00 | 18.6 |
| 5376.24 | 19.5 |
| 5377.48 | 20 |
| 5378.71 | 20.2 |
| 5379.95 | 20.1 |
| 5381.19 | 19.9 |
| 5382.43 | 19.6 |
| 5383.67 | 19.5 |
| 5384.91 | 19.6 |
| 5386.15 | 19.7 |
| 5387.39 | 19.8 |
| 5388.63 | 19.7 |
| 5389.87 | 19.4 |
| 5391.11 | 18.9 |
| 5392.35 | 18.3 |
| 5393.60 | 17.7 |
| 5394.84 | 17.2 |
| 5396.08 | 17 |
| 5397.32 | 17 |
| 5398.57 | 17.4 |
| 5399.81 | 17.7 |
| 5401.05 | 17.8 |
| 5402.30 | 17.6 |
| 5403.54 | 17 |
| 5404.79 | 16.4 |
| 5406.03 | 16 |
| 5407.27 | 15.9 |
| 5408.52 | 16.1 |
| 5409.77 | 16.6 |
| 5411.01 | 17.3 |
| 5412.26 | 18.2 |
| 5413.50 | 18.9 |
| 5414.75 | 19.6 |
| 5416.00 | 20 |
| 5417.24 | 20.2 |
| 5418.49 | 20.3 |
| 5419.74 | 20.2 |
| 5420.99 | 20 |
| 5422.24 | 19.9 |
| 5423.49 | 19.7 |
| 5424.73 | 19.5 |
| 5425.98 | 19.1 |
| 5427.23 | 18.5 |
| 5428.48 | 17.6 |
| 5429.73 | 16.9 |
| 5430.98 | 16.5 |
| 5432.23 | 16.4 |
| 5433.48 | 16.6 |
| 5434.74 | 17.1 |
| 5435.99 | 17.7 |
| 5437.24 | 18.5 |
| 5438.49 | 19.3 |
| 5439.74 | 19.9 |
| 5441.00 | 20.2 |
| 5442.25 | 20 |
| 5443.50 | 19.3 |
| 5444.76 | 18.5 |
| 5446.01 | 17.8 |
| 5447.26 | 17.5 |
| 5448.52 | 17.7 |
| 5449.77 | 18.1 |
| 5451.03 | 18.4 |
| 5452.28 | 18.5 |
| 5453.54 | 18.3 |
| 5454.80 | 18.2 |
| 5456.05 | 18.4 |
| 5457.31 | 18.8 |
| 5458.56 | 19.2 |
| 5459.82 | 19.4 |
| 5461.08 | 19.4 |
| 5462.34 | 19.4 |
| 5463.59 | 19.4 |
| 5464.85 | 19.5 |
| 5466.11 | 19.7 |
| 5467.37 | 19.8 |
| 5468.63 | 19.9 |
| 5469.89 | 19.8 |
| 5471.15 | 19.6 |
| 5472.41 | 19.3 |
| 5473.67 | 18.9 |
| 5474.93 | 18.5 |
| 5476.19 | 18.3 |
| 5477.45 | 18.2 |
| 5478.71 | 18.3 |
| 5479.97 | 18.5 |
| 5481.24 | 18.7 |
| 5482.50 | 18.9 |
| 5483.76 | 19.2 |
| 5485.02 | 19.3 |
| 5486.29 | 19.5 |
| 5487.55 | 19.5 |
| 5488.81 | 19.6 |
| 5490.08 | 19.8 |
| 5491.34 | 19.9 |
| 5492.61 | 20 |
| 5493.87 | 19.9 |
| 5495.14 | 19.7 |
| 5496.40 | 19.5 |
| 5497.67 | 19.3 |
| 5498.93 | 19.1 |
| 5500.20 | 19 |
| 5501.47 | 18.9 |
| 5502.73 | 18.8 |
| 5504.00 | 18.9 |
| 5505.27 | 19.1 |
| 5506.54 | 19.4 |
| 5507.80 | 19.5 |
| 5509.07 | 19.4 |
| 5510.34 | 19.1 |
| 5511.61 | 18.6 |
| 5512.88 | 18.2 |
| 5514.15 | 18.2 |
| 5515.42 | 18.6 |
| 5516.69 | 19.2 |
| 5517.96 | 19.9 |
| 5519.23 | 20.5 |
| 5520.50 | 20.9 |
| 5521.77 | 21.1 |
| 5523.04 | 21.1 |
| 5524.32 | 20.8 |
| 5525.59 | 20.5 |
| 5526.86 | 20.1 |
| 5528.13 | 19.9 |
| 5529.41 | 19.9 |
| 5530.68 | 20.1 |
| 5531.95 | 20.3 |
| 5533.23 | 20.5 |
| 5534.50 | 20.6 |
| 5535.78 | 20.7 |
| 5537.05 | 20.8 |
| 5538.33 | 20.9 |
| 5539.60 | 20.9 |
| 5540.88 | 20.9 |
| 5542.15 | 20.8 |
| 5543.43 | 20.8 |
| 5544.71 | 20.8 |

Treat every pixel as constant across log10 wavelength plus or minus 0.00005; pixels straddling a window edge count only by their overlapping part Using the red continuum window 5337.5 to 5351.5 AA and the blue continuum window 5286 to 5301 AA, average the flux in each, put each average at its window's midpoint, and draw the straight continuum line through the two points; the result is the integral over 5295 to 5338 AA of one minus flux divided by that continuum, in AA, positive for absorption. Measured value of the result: 0.0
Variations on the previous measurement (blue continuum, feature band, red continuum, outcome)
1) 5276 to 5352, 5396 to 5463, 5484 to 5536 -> 1.8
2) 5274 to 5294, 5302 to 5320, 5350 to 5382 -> -0.6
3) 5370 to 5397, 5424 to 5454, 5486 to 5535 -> 1.4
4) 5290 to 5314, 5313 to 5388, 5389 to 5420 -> -0.9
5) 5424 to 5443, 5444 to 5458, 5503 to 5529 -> 0.3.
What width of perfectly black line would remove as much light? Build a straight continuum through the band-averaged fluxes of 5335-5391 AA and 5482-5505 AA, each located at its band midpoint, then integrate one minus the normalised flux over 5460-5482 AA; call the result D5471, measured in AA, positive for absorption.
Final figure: 0.1 AA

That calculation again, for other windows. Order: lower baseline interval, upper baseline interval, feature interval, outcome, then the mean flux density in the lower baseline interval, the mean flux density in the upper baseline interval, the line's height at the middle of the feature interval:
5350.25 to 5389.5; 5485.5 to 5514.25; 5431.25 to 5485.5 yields 1.25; 19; 19.3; 19.2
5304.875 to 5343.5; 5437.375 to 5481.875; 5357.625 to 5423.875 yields -0.83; 17.7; 18.9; 18.3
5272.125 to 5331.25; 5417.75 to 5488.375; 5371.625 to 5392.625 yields -1.21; 17.5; 18.8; 18.2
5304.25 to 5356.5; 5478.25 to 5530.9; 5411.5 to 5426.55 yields -0.78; 17.8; 19.5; 18.6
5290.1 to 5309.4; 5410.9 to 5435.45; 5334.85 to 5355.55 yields 0.20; 17.6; 18.6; 18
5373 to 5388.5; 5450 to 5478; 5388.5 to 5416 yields 2.47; 19.5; 19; 19.4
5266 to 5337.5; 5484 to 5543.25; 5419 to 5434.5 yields 0.24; 17.1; 19.8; 18.7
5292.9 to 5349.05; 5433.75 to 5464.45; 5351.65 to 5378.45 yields -1.24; 17.4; 18.7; 17.9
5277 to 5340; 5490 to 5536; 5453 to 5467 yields 0.06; 17.6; 19.7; 19.2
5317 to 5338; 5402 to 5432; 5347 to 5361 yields -1.22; 17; 18.2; 17.4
